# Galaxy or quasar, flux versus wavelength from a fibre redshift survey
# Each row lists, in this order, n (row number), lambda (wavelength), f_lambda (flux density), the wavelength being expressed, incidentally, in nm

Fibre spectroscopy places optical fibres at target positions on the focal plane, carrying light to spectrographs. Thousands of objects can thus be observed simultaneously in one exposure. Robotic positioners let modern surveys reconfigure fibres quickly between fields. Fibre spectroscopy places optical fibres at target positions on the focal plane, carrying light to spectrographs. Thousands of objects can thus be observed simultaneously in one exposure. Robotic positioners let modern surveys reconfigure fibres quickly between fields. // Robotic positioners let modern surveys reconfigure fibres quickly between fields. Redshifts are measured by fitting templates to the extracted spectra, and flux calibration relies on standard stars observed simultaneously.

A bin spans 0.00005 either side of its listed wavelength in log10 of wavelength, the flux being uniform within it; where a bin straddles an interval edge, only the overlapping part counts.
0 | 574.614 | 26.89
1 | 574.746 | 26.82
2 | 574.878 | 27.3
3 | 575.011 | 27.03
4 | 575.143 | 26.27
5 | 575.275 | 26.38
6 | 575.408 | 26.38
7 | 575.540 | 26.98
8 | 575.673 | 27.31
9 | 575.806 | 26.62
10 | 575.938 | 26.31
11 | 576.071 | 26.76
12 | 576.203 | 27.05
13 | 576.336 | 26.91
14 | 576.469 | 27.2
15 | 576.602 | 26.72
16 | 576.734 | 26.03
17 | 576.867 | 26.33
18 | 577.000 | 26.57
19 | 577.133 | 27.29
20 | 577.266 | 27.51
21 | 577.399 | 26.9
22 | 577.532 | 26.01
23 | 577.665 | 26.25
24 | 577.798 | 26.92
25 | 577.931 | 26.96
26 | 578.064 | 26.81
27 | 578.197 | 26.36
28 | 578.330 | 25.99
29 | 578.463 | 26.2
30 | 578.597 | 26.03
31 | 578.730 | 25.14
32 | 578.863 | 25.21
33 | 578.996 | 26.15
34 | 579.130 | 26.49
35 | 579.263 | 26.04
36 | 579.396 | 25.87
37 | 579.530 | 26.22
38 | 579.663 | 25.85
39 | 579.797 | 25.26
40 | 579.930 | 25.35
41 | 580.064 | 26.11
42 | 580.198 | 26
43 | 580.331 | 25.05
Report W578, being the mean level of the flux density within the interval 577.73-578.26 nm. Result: 26.8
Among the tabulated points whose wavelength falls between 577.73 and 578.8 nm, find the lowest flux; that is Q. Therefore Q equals 25.14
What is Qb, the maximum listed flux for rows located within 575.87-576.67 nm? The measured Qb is 27.2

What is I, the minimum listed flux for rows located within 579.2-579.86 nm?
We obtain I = 25.26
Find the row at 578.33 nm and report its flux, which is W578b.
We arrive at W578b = 25.99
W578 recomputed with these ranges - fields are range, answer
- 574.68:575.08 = 27.1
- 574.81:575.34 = 26.8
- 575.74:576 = 26.5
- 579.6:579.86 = 25.5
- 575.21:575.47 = 26.3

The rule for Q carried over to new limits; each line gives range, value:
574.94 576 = 26.27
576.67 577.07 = 26.03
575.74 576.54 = 26.31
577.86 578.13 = 26.81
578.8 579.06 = 25.21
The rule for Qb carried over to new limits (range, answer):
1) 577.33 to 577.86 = 26.92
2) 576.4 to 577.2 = 27.29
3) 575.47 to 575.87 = 27.31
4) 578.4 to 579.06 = 26.2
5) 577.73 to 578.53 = 26.96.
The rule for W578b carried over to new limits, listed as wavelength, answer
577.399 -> 26.9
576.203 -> 27.05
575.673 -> 27.31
